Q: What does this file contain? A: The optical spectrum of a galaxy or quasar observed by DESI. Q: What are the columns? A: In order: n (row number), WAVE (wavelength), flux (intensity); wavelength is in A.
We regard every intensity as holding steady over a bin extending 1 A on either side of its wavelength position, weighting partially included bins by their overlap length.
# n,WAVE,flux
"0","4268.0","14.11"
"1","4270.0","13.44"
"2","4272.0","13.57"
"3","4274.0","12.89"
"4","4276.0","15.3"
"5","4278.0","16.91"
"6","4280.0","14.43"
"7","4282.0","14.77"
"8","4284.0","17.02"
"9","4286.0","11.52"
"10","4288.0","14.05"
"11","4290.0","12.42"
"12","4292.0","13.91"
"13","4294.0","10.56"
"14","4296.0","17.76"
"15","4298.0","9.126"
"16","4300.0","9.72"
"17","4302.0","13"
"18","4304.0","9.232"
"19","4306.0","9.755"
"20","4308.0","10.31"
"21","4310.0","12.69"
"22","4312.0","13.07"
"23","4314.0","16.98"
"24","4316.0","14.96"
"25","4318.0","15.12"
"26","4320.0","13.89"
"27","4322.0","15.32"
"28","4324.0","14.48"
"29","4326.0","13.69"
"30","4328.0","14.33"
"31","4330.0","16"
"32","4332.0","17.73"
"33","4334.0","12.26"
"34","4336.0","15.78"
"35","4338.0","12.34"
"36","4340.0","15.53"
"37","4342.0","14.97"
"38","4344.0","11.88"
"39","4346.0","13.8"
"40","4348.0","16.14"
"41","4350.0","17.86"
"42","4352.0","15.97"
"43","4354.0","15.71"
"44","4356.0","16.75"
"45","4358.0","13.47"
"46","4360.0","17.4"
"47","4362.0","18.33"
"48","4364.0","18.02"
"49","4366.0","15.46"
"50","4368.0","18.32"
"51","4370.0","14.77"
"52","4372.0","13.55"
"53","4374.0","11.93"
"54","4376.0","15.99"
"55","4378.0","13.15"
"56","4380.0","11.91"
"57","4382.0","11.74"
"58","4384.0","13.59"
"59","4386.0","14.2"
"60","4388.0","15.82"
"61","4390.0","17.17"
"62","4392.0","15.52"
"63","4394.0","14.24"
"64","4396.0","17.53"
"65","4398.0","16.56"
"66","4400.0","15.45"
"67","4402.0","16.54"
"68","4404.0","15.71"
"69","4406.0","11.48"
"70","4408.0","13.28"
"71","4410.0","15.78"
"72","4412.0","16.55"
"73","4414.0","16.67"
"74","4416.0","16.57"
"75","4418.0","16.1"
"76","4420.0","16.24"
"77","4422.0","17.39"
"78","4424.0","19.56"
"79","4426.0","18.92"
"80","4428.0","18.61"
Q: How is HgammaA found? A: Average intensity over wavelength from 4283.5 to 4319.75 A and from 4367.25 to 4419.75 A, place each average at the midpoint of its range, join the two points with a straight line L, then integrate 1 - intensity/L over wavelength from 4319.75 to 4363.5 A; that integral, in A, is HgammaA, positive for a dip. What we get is -4.6 A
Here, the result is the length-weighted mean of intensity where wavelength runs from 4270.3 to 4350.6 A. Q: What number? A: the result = 13.9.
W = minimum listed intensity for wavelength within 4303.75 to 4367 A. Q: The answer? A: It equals 9.232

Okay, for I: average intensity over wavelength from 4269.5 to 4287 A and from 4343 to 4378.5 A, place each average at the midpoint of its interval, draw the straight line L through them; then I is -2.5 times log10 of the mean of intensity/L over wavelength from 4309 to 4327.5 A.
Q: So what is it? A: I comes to 0.04 mag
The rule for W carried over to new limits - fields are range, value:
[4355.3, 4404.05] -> 11.74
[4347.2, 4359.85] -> 13.47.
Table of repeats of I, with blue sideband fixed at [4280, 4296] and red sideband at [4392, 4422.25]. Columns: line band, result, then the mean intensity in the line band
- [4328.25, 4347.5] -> 0.005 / 14.5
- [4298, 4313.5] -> 0.251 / 11.2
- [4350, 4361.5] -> -0.089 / 16.1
